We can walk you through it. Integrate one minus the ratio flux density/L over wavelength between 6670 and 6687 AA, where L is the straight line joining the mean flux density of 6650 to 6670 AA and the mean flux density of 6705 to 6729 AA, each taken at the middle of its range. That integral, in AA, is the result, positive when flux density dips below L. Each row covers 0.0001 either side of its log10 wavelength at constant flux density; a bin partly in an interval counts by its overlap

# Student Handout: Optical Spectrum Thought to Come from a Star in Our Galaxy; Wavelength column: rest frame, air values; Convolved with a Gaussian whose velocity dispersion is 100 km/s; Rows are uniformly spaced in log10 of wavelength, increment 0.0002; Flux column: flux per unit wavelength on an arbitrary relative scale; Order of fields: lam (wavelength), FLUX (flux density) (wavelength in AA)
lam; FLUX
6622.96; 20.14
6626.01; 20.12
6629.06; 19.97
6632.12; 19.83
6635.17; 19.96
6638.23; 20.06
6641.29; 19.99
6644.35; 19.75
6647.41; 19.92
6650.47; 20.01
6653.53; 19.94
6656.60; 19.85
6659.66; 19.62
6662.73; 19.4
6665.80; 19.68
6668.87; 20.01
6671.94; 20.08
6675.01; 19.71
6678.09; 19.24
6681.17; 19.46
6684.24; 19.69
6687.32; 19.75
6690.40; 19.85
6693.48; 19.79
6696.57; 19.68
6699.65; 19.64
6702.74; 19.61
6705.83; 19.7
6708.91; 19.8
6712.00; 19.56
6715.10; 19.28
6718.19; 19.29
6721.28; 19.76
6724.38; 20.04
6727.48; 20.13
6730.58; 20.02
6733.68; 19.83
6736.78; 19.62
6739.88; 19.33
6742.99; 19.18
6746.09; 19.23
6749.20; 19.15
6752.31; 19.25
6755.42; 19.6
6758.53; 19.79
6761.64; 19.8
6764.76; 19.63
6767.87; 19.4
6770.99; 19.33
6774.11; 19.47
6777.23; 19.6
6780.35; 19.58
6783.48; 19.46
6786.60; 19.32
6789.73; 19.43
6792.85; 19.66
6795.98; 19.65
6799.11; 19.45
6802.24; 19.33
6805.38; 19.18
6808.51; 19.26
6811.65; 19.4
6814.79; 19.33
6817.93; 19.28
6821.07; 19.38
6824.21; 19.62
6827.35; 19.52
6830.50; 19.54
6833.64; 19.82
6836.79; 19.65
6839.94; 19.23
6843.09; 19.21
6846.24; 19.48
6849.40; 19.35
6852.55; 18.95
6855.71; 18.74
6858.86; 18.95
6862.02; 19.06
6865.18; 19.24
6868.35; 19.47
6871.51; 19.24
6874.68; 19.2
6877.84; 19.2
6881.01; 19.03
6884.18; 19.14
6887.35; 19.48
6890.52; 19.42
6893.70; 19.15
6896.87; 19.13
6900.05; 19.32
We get 0.1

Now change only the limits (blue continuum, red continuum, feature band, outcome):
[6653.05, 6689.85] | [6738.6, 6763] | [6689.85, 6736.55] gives -0.4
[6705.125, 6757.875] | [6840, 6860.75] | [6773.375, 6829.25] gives -0.4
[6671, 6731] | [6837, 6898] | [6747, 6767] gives 0.0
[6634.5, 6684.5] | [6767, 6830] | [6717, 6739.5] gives -0.2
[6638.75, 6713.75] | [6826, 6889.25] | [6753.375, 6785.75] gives -0.1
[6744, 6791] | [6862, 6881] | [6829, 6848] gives -0.2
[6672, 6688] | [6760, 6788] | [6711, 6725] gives 0.0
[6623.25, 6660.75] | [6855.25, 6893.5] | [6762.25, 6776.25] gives 0.0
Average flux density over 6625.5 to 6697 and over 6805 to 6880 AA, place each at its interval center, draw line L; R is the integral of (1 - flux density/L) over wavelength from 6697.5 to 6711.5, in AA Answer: 0.0 AA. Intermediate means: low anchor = 19.8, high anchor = 19.3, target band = 19.7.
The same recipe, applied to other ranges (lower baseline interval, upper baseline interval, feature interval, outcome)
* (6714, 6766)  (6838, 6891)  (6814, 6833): -0.1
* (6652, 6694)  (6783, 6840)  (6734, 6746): 0.1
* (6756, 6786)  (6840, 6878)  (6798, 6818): 0.1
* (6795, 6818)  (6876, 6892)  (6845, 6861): 0.2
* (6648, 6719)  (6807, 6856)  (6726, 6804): -0.1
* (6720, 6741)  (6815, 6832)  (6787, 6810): 0.2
